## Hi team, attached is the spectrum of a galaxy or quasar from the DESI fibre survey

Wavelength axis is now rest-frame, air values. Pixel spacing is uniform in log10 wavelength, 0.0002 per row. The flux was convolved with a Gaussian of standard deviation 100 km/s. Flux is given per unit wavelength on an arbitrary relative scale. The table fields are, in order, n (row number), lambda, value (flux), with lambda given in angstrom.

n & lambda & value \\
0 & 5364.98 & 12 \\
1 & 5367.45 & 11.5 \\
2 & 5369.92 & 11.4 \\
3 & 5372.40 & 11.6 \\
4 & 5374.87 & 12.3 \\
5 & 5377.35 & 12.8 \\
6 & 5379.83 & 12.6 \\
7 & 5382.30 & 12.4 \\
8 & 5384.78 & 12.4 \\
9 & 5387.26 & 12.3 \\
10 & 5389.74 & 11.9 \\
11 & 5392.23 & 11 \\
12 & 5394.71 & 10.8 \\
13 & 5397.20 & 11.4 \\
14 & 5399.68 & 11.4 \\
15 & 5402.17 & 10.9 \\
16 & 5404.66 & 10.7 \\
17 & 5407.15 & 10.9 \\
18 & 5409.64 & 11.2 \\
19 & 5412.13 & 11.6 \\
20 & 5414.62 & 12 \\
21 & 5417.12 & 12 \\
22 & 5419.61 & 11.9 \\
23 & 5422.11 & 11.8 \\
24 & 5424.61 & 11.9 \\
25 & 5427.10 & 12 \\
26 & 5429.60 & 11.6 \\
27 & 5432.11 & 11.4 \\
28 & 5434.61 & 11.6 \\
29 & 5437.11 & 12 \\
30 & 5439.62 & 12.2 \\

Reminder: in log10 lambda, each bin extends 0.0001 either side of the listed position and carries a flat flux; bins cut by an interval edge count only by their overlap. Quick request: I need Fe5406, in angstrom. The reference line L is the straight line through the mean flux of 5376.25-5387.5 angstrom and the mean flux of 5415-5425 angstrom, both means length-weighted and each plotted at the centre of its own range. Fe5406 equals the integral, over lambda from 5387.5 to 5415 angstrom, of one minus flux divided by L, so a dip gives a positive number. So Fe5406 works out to 2.1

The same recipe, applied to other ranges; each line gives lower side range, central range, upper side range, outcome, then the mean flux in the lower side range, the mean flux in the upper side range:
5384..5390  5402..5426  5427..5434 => 0.6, 12.2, 11.6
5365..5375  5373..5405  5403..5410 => -1.5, 11.7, 10.9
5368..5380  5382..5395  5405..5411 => -0.2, 12.1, 11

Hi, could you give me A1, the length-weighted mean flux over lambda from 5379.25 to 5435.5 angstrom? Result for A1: 11.6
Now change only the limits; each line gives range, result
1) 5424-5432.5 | 11.7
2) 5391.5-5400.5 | 11.2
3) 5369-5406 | 11.7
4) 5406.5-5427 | 11.7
